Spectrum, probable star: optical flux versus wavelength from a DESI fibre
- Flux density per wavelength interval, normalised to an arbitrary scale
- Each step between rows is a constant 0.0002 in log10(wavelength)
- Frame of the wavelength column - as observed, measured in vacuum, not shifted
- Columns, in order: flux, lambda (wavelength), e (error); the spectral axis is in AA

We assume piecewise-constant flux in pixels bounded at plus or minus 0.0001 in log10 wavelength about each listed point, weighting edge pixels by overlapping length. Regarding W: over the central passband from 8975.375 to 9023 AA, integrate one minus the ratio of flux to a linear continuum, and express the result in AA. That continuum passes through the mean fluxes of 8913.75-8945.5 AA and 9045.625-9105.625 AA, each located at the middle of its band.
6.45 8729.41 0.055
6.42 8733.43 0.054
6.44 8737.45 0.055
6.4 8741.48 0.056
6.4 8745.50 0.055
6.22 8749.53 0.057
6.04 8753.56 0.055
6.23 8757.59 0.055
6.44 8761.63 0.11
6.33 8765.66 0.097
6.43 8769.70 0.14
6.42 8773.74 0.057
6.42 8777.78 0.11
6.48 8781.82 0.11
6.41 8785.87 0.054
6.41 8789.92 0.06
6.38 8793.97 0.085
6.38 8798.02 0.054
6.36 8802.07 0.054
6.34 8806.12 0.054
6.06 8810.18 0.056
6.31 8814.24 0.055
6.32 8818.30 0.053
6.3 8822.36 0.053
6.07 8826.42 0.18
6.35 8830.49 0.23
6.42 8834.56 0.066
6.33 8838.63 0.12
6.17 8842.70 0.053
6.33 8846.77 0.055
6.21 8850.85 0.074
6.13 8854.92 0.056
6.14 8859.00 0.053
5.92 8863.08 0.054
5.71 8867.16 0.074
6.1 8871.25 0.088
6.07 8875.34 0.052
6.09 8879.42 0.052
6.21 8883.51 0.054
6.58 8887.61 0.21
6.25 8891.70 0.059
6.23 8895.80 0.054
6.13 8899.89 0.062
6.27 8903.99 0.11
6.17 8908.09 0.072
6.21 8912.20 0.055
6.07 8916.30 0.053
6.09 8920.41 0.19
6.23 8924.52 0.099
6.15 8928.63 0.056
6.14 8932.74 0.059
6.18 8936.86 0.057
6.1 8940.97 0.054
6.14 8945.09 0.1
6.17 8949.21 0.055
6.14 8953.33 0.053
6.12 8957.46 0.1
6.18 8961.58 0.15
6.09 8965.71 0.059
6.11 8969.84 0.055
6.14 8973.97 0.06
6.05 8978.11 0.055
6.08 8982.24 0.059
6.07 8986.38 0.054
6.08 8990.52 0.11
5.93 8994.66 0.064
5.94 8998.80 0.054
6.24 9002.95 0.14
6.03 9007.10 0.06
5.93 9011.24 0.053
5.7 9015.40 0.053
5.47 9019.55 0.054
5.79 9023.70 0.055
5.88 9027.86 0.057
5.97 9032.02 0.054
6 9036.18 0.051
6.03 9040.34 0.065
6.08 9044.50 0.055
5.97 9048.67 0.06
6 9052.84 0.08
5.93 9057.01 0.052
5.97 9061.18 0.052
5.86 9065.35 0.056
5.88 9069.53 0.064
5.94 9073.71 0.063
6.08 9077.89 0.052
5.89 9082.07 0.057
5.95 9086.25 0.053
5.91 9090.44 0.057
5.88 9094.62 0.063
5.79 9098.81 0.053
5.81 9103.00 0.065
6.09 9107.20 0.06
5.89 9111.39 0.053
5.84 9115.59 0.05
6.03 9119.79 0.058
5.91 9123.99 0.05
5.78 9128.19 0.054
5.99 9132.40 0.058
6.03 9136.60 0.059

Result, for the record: 0.6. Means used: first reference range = 6.14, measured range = 5.95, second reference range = 5.92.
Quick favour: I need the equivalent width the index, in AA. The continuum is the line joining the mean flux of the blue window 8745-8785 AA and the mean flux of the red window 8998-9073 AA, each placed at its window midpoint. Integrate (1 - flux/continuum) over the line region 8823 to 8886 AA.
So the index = 0.5 AA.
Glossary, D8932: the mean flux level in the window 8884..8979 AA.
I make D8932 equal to 6.17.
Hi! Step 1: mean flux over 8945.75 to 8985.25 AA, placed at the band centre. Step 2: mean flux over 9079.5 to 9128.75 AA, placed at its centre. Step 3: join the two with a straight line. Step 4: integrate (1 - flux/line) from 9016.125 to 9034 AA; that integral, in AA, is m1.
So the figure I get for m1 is 0.76 AA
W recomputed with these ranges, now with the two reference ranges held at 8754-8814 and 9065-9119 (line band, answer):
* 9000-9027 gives 0.7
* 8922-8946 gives -0.1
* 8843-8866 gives 0.4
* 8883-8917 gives -0.3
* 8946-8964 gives -0.1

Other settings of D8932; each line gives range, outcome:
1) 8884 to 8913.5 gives 6.26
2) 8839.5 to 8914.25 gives 6.17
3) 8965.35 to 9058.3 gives 5.98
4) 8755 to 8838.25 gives 6.34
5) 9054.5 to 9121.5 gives 5.92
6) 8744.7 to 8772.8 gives 6.3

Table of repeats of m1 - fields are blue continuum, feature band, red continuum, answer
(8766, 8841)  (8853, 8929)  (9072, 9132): 0.9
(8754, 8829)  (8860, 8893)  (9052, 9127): 0.5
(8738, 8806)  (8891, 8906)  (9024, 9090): -0.1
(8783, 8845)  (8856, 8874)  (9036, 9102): 0.7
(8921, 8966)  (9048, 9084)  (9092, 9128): 0.1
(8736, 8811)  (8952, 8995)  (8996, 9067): -0.5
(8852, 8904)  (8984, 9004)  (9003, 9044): -0.3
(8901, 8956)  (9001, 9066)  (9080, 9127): 0.8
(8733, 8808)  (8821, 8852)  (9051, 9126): 0.0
